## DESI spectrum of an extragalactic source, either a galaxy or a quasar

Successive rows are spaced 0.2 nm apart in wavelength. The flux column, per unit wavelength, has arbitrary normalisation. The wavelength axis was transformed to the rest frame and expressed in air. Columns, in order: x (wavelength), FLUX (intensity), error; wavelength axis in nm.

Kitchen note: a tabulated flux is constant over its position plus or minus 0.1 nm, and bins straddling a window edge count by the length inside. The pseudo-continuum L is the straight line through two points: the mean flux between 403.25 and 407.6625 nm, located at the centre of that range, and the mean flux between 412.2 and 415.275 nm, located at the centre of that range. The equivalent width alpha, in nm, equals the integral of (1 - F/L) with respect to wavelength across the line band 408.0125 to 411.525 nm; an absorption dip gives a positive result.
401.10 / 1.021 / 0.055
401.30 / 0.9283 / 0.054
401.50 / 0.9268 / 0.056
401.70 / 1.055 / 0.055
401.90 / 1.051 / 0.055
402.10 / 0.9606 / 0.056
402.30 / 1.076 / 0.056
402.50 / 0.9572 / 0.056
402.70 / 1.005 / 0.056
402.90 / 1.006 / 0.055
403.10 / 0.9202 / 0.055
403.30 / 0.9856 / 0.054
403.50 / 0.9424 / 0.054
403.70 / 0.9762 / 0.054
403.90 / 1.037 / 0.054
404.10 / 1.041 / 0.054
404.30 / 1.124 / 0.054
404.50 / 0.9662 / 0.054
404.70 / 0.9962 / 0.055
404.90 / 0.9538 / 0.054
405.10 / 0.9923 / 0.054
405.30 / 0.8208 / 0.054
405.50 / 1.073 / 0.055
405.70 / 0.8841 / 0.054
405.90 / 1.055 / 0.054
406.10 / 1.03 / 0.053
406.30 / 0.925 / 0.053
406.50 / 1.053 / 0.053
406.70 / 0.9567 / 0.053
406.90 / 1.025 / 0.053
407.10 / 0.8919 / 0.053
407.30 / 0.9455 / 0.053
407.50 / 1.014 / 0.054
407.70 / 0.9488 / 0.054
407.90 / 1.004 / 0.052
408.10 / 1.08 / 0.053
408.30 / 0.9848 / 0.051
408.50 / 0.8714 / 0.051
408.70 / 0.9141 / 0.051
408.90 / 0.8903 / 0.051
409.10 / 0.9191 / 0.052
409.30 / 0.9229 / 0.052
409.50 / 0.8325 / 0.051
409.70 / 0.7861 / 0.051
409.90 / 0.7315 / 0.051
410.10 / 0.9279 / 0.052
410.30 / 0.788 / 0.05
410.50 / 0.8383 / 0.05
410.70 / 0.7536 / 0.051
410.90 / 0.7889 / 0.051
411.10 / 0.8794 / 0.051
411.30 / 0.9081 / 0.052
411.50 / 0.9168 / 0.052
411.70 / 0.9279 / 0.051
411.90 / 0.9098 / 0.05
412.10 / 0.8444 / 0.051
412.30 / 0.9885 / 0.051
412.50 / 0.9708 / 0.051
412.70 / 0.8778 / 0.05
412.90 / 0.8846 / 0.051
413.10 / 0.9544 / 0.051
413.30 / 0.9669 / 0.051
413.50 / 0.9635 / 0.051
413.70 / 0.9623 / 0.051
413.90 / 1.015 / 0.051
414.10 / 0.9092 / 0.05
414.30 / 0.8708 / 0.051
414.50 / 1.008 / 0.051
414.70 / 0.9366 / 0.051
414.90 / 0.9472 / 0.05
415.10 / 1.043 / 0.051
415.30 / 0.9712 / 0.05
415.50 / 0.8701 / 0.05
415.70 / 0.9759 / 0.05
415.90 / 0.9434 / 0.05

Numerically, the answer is 0.35 nm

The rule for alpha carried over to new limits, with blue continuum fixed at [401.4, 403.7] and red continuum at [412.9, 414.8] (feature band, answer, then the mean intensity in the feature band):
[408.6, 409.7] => 0.09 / 0.886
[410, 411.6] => 0.18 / 0.85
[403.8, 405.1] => -0.05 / 1.02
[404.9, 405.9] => 0.02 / 0.955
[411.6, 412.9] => 0.05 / 0.917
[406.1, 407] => -0.02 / 0.994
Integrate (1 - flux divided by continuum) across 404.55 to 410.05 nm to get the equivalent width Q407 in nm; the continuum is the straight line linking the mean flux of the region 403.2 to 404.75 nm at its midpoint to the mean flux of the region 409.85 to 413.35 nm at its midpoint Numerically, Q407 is 0.055 nm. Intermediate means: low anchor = 1.01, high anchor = 0.882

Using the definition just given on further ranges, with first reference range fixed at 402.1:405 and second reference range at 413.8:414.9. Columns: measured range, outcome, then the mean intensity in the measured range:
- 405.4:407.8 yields 0.00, 0.984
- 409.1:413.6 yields 0.38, 0.881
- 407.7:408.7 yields 0.00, 0.974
